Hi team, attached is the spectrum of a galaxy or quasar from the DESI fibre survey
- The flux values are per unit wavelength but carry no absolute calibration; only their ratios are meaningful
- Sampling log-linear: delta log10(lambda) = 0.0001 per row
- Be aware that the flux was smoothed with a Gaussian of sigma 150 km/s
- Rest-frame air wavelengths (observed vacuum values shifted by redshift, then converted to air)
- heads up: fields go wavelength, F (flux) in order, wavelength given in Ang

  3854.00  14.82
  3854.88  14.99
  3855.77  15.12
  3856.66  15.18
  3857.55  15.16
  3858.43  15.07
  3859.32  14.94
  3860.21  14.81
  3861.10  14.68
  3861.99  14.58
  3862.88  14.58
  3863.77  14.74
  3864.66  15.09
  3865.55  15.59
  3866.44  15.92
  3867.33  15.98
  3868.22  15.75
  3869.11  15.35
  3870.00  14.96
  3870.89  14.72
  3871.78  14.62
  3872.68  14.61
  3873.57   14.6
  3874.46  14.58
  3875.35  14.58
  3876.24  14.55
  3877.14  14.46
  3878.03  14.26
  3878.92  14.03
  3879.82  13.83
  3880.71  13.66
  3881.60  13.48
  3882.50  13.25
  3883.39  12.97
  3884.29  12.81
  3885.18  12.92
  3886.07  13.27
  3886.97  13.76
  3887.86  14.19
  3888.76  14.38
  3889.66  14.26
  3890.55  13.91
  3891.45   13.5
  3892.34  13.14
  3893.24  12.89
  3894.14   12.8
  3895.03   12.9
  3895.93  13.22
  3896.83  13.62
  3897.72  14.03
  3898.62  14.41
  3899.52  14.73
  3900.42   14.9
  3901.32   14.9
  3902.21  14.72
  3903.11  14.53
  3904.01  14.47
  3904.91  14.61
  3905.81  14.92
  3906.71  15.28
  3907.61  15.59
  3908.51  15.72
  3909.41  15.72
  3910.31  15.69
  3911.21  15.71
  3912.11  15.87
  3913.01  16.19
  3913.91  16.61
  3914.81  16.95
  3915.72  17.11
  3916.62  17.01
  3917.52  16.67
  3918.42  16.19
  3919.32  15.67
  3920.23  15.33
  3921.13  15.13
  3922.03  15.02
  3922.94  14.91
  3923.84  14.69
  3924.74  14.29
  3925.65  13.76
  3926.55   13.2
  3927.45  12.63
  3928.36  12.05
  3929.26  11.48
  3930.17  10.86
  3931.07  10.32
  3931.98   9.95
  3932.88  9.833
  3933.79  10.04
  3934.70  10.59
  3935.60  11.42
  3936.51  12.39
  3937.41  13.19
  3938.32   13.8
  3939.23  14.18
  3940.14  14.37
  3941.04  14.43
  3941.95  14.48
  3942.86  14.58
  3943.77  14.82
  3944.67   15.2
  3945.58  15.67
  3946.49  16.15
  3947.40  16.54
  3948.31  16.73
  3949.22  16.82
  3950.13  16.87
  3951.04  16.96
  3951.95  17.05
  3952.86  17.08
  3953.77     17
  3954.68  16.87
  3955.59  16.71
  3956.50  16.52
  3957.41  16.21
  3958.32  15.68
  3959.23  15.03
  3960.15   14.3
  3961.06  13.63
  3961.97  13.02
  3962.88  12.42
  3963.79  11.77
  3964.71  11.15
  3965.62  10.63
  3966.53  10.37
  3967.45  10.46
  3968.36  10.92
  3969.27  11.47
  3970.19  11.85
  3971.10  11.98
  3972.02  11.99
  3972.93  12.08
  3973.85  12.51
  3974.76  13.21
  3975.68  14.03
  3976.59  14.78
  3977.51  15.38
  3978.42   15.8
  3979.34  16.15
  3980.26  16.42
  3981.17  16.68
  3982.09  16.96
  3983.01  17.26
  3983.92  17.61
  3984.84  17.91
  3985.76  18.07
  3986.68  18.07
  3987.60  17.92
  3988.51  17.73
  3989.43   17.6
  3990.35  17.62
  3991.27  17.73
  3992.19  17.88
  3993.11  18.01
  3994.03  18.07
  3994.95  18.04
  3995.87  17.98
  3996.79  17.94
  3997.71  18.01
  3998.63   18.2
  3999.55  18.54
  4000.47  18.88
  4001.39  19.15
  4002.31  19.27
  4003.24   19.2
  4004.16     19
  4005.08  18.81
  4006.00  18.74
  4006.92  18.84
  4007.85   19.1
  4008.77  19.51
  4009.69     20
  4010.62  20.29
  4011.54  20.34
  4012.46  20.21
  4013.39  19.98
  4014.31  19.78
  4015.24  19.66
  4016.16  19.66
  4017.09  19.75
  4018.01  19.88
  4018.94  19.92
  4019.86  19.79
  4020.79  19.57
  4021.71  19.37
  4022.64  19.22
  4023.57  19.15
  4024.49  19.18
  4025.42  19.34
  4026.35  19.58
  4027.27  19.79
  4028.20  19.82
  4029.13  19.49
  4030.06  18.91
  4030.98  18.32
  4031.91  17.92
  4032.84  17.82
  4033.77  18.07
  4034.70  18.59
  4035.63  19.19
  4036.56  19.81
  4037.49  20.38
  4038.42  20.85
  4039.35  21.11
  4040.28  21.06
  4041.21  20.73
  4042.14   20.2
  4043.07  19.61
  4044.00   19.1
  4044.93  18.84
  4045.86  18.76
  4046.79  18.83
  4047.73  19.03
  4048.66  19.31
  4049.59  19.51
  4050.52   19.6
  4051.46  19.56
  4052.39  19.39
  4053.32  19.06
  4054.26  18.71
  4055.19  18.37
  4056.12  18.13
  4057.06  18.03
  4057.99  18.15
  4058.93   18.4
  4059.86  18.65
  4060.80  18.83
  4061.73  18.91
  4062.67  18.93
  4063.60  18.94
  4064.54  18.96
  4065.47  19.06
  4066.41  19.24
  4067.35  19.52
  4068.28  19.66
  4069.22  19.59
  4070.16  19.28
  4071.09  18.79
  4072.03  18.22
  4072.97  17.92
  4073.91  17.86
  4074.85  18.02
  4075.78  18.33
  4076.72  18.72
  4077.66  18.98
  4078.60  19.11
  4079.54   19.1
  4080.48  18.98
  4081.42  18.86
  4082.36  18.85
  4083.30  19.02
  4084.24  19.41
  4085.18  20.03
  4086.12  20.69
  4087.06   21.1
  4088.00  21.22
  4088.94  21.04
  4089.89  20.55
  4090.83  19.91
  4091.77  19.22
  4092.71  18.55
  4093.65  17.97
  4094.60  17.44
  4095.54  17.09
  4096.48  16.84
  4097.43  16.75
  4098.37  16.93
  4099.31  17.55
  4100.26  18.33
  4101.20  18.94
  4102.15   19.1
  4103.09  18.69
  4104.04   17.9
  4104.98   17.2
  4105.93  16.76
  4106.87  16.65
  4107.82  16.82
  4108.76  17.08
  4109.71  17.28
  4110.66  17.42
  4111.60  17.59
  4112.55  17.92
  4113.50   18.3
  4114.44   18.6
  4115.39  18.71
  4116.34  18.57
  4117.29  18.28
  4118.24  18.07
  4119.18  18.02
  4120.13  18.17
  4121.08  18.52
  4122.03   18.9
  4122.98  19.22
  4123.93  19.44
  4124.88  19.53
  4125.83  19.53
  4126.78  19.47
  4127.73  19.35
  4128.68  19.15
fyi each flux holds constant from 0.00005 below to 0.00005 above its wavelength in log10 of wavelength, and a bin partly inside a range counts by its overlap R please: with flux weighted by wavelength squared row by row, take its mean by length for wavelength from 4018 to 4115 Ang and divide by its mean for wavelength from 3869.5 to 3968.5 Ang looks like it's 1.43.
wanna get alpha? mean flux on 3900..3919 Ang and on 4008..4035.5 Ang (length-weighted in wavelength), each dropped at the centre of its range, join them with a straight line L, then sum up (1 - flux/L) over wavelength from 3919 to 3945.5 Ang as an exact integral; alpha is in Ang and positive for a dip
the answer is 5.19 Ang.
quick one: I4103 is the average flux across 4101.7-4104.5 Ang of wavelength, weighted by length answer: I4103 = 18.6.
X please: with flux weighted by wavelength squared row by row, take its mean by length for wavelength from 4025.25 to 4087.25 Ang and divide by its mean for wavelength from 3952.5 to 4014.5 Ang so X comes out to 1.2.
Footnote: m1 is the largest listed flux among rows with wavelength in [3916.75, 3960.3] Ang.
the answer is 17.08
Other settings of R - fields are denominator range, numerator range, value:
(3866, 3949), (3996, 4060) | 1.43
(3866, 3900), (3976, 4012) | 1.36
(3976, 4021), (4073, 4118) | 1.05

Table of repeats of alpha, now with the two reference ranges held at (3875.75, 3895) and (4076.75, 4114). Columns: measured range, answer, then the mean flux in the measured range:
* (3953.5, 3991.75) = 2.1 Ang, 14.8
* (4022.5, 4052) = -3.9 Ang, 19.4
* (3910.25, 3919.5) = -1.3 Ang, 16.4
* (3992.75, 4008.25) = -2.2 Ang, 18.6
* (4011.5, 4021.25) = -1.9 Ang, 19.8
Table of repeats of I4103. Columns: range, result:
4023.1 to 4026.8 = 19.3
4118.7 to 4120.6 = 18.2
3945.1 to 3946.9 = 15.9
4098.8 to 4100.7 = 17.9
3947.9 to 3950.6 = 16.8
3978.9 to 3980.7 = 16.3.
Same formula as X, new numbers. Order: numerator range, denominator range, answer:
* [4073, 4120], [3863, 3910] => 1.43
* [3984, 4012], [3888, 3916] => 1.32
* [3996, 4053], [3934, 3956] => 1.33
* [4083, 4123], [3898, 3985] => 1.38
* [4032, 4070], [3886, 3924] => 1.39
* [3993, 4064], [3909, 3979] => 1.41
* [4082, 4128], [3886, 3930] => 1.40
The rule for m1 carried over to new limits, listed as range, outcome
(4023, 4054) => 21.11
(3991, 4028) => 20.34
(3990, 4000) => 18.54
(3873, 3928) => 17.11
